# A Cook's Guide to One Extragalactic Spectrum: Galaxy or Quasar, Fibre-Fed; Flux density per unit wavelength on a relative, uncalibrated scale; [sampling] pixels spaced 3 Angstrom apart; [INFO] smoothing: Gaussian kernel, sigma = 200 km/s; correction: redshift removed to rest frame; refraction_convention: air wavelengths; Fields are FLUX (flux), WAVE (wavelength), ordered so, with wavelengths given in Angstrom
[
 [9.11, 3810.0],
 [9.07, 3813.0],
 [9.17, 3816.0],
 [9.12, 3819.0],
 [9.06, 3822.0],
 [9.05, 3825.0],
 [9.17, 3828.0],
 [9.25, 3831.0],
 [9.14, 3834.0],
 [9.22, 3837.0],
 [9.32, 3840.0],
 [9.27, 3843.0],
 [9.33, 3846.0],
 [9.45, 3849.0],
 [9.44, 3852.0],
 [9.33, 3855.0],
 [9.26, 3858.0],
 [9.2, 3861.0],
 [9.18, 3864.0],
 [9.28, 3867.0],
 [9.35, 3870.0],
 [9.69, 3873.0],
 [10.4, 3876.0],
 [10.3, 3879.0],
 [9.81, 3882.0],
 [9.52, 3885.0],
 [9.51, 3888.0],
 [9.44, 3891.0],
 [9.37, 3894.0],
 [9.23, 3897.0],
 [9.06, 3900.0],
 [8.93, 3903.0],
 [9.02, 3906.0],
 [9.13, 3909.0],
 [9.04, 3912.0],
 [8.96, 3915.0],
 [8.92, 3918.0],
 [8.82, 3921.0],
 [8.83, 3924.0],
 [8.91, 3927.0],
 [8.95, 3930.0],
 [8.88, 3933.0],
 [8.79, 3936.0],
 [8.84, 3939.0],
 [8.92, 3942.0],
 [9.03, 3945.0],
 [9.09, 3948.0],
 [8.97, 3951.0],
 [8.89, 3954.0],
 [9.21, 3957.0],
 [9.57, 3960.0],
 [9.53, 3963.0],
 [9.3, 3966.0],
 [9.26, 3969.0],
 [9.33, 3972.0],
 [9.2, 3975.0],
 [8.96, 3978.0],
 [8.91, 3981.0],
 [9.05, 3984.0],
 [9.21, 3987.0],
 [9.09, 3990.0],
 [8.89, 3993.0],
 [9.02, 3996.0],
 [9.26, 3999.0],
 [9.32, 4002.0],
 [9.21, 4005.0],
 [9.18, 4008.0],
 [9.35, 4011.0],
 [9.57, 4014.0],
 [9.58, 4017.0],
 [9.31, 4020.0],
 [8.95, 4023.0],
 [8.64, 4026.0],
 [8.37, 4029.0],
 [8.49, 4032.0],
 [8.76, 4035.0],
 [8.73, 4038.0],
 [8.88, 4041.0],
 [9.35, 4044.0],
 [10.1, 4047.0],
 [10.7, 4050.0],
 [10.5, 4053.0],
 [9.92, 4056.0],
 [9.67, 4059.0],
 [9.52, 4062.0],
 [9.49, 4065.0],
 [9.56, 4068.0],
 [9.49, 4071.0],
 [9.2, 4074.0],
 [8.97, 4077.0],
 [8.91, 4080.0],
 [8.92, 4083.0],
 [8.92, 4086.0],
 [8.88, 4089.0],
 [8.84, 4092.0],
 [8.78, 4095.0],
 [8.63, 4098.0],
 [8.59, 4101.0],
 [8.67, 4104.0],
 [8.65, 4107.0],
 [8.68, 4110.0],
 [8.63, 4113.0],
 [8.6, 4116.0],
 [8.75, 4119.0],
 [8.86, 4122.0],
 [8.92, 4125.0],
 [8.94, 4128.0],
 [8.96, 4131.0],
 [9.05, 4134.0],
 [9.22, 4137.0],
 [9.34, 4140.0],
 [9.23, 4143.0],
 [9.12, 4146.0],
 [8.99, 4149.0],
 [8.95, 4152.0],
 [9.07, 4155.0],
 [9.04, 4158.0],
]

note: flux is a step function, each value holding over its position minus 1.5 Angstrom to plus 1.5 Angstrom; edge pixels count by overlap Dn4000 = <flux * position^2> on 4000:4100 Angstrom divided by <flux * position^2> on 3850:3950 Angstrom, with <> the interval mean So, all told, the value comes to 1.1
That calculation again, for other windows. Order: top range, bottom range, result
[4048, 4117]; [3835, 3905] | 1.08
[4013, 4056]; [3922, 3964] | 1.08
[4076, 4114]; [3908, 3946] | 1.07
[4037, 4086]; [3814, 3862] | 1.15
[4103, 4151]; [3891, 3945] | 1.10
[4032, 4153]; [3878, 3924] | 1.08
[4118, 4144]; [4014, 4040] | 1.07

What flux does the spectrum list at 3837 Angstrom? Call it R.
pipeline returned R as 9.22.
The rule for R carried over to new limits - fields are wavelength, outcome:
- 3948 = 9.09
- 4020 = 9.31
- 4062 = 9.52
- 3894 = 9.37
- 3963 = 9.53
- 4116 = 8.6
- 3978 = 8.96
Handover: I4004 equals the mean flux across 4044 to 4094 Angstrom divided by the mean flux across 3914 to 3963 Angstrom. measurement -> 1.1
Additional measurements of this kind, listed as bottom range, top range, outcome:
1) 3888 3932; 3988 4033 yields 1.00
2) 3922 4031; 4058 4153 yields 0.99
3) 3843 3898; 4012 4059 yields 0.98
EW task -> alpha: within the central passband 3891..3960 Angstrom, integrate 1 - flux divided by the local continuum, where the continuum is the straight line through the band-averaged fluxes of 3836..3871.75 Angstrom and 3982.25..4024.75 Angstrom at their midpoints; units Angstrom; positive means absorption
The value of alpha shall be 1.8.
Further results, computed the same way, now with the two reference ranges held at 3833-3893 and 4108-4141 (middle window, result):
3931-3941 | 0.5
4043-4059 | -1.8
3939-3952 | 0.4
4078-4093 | 0.1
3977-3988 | 0.2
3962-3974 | -0.1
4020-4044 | 0.9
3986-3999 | 0.2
